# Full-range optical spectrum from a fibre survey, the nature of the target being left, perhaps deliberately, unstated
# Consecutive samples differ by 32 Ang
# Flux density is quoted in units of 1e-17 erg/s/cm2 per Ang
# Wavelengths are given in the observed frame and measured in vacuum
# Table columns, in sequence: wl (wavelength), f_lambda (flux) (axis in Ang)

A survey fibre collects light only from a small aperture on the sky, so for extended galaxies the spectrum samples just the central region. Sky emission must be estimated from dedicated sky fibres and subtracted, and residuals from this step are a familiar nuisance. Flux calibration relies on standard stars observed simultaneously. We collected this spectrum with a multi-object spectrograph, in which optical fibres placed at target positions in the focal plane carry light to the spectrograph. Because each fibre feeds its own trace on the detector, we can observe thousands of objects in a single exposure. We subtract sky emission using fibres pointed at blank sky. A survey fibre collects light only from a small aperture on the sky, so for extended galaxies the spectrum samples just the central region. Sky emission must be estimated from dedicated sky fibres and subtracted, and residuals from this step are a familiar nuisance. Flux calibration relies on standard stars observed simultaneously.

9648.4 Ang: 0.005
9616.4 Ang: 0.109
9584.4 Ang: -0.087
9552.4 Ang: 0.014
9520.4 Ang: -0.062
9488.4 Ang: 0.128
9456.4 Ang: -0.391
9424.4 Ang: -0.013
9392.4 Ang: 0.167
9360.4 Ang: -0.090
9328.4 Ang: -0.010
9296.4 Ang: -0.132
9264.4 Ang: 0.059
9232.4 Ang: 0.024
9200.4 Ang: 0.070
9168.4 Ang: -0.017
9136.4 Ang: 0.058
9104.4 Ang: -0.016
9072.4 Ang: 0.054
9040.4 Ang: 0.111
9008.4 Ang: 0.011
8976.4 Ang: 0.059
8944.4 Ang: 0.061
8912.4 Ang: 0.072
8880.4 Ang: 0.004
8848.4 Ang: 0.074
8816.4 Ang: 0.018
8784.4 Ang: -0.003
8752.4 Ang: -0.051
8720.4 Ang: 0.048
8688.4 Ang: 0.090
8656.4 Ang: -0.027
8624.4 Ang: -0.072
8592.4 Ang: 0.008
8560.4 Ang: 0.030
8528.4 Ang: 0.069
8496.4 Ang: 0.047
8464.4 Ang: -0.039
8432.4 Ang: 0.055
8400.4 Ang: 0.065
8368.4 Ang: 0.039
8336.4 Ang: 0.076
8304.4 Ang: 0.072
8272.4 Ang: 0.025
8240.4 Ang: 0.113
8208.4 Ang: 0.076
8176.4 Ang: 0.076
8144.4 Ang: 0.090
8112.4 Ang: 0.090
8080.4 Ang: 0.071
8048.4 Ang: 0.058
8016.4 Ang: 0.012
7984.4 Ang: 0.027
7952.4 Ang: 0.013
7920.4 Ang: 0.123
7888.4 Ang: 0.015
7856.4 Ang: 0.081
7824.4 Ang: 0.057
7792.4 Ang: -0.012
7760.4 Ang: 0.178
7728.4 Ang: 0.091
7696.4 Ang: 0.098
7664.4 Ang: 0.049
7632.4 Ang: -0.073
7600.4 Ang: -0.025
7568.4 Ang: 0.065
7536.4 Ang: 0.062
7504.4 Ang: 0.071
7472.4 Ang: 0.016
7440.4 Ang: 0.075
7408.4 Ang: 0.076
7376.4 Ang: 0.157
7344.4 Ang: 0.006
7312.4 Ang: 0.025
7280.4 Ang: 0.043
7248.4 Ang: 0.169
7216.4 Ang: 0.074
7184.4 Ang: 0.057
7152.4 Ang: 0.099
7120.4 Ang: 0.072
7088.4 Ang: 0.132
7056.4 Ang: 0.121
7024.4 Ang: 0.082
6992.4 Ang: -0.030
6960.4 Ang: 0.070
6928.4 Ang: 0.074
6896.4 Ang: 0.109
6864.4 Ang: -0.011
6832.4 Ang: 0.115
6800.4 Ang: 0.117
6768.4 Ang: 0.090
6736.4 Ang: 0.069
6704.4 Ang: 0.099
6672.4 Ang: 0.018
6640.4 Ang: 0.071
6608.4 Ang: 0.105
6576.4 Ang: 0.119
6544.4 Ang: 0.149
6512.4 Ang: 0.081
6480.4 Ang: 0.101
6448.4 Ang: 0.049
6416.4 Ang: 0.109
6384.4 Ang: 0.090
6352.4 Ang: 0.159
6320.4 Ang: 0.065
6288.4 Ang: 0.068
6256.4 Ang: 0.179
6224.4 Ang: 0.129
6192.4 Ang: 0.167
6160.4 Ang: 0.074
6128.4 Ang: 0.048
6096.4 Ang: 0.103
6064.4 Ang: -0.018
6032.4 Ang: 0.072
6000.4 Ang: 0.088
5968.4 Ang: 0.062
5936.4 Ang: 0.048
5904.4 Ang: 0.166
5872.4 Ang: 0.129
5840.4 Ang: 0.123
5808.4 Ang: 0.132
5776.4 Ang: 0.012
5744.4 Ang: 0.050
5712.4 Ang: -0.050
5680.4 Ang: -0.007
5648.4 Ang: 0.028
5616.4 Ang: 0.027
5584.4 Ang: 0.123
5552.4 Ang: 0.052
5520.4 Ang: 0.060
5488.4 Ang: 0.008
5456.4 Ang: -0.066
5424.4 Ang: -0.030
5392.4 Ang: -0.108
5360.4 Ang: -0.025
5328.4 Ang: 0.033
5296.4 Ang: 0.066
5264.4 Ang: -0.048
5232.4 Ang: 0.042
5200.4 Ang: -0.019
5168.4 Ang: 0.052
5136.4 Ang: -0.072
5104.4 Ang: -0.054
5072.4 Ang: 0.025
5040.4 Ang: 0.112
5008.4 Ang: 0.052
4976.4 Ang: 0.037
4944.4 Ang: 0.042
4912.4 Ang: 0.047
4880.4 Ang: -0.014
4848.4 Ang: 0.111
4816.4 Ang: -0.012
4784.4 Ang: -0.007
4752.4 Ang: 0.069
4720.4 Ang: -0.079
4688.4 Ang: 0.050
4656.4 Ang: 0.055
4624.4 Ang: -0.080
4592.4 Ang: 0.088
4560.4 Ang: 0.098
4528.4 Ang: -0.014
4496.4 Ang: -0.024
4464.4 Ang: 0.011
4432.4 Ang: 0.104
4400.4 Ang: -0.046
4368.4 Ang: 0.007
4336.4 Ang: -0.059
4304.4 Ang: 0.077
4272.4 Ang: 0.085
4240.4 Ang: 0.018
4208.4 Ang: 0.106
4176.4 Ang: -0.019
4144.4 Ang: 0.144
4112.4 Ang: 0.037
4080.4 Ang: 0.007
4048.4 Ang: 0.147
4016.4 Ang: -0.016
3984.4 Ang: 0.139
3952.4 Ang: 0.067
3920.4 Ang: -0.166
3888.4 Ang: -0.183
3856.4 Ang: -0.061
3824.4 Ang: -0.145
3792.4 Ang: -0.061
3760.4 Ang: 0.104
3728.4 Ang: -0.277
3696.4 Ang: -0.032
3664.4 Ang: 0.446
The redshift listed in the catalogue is 0.538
